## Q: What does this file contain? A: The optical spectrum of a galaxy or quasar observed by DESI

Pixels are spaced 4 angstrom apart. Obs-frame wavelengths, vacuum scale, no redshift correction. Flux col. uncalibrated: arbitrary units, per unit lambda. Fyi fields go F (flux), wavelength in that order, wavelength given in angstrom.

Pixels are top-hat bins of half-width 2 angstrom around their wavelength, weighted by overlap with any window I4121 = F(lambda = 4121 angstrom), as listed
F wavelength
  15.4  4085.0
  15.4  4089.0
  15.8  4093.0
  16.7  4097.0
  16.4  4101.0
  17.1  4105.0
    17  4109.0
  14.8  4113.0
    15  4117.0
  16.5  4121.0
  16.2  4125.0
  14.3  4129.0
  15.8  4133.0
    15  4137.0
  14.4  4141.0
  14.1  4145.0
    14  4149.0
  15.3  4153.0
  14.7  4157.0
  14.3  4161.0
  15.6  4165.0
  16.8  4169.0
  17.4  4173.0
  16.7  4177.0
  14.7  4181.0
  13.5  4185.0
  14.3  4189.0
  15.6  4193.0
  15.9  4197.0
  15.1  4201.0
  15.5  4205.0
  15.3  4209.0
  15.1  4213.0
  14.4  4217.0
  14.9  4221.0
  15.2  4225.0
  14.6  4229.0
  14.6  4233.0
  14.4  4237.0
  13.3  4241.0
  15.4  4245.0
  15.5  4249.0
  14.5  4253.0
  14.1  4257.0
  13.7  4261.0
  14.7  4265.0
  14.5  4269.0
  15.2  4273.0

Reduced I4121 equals 16.5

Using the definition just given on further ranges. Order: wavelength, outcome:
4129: 14.3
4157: 14.7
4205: 15.5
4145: 14.1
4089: 15.4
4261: 13.7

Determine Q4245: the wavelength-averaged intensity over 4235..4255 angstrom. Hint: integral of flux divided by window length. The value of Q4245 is 14.6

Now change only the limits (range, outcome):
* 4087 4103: 16.1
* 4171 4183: 16.3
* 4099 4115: 16.3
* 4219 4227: 15.1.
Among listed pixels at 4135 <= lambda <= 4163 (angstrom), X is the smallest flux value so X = 14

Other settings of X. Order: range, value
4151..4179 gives 14.3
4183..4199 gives 13.5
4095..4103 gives 16.4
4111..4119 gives 14.8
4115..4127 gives 15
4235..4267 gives 13.3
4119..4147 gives 14.1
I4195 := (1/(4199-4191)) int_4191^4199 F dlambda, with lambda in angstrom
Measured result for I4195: 15.8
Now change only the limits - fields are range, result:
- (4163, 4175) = 16.6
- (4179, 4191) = 14.2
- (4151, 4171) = 15.3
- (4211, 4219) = 14.8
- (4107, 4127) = 15.9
